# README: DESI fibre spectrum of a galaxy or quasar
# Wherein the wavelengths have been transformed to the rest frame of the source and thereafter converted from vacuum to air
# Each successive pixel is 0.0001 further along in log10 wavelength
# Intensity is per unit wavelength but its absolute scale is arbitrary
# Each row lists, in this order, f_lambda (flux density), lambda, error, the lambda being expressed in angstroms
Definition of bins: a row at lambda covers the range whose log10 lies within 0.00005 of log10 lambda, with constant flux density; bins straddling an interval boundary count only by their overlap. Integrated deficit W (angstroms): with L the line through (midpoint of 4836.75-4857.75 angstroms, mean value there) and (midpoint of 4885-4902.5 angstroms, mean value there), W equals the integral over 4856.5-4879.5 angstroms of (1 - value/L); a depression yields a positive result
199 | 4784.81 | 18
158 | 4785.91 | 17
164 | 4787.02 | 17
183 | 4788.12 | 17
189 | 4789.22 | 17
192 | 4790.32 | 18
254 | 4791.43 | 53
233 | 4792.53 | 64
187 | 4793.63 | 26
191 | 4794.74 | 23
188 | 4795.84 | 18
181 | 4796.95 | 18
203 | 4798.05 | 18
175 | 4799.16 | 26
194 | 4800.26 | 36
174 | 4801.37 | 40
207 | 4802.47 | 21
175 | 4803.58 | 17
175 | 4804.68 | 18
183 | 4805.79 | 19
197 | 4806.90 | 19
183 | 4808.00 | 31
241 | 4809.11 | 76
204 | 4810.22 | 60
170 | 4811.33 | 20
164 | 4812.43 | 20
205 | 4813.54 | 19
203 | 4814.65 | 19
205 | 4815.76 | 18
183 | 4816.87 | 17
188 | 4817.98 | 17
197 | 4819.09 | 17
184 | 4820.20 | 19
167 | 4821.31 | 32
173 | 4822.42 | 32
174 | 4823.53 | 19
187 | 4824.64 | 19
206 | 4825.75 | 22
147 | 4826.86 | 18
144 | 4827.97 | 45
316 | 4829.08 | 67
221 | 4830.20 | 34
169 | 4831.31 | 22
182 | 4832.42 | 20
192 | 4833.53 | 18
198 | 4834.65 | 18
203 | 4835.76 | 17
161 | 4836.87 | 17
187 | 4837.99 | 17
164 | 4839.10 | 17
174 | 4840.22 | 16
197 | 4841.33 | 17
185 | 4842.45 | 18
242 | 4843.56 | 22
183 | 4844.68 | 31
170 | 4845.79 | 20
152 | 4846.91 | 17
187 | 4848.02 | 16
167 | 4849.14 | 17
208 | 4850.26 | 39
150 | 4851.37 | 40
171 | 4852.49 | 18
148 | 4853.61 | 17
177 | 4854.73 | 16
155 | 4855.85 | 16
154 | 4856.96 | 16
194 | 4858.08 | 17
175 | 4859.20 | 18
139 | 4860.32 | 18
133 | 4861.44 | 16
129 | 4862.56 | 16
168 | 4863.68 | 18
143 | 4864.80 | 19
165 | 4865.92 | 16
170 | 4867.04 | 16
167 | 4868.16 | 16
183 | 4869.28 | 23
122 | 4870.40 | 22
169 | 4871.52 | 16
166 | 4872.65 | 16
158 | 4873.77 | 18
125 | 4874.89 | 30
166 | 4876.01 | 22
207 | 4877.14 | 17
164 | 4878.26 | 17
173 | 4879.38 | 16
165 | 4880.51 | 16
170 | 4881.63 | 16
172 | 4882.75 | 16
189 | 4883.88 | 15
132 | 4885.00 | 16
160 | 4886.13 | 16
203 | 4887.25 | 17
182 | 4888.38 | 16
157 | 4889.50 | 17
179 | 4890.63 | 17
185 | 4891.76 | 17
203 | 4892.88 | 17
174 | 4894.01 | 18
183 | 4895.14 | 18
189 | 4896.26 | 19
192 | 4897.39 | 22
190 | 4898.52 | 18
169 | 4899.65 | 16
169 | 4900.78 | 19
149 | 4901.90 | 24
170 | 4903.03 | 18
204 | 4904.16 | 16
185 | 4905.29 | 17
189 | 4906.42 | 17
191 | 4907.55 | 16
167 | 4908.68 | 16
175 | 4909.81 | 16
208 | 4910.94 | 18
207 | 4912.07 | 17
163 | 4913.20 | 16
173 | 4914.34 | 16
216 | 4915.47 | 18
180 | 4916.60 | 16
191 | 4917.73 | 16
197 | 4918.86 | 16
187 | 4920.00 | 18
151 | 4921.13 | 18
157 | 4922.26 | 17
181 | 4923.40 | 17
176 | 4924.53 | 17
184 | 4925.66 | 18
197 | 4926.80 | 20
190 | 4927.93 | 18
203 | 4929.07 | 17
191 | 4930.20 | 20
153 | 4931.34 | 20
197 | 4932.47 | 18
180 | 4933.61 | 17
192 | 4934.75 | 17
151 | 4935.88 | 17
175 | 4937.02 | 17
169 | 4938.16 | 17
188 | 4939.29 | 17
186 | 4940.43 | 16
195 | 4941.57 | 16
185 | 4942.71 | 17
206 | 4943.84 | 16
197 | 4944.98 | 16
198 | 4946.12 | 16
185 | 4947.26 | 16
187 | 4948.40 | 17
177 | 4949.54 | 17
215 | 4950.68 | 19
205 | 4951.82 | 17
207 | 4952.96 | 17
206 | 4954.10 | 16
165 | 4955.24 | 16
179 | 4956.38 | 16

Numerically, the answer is 2.1 angstroms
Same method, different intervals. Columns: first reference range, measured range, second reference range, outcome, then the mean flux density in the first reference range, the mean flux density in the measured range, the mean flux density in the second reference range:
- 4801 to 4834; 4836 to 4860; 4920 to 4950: 1.6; 191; 176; 183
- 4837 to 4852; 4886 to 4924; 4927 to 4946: 0.4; 181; 182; 185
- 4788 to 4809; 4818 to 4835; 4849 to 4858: -0.9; 194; 190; 168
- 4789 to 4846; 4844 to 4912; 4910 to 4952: 6.3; 192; 171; 186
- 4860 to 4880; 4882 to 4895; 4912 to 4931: -0.7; 158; 176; 184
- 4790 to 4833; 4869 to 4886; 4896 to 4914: 2.0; 193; 164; 182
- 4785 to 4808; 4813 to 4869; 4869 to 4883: -1.1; 190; 179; 164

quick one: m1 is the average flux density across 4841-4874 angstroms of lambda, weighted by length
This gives 167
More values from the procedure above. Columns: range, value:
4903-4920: 188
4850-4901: 168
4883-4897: 178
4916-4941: 181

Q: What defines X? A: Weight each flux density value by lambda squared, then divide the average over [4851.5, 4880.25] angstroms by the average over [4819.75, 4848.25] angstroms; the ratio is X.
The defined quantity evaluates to 0.9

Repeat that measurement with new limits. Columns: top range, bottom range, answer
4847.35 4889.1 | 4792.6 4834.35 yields 0.89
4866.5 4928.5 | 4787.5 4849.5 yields 0.96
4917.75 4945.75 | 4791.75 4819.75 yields 1.00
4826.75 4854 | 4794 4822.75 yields 1.00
